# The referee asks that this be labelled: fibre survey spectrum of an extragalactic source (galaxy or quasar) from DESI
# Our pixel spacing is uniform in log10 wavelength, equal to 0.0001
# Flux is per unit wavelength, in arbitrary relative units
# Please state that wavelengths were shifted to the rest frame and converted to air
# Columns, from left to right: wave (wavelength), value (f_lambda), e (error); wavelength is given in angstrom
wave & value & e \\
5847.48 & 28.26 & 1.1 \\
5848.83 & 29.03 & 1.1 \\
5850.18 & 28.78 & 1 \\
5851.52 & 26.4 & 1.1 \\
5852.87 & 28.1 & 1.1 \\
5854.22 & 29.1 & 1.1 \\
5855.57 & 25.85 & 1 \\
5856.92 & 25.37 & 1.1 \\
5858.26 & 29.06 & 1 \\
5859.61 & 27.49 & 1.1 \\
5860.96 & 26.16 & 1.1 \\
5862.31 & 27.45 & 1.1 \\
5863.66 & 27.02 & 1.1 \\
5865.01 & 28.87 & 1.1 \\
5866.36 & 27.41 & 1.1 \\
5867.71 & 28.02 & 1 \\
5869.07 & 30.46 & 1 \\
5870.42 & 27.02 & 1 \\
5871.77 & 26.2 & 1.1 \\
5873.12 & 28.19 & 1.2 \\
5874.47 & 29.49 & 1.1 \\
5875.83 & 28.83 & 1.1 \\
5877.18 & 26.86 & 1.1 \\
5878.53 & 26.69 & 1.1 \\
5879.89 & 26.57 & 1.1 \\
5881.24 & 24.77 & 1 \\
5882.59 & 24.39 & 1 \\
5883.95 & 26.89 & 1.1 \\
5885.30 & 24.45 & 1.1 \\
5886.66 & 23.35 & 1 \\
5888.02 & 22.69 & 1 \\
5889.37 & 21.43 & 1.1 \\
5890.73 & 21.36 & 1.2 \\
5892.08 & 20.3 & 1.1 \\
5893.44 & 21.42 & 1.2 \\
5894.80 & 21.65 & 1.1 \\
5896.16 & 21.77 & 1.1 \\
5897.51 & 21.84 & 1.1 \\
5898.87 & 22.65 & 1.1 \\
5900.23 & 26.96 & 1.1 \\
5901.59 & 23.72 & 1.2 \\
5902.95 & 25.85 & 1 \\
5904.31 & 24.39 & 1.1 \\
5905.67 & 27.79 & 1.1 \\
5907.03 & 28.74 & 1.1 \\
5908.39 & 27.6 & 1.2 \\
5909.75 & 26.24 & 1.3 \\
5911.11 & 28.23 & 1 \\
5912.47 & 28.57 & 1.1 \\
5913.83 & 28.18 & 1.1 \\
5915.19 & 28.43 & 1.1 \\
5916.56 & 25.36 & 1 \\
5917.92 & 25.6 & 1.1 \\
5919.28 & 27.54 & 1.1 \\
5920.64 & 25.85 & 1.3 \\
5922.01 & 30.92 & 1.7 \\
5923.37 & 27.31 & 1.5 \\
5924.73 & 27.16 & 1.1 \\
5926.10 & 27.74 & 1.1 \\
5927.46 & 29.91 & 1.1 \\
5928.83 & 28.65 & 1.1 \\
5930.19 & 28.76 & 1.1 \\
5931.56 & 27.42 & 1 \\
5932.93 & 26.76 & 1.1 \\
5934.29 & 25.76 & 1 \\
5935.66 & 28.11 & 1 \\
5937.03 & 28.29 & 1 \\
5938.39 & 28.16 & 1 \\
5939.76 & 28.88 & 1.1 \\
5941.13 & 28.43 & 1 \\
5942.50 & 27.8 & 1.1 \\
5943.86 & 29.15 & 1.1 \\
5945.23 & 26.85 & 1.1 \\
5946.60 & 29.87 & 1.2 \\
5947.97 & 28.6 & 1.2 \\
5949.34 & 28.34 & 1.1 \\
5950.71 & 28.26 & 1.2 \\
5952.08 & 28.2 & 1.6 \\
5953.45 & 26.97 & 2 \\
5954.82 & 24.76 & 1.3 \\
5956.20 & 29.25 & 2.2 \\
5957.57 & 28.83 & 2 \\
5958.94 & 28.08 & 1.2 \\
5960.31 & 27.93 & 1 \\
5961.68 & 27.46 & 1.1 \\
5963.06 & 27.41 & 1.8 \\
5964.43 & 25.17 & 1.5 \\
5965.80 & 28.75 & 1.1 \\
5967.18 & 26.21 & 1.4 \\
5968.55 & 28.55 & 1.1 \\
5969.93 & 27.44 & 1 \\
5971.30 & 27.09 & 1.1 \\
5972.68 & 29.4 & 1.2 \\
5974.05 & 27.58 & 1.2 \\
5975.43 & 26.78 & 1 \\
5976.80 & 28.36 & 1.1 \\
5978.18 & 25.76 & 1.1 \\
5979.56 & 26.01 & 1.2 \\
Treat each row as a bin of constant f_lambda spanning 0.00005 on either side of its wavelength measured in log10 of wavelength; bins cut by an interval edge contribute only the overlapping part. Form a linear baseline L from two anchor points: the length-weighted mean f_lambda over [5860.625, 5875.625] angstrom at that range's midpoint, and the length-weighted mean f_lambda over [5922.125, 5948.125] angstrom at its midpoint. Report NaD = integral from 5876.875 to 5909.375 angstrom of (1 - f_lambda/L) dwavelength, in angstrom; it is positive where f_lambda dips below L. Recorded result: 4.3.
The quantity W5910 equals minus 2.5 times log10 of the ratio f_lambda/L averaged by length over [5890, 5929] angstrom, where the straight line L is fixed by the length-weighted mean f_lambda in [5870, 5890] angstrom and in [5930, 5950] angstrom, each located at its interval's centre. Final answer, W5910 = 0.04 mag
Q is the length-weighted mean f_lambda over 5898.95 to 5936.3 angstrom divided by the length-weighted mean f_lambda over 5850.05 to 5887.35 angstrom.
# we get 1.01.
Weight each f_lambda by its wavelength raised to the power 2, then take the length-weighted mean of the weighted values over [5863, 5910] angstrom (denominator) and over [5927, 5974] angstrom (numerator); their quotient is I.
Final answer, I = 1.1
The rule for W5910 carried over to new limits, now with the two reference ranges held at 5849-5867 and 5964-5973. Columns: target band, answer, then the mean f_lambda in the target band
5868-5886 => 0.02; 27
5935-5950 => -0.04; 28.4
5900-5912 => 0.03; 26.6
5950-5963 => -0.01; 27.7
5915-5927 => 0.01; 27.3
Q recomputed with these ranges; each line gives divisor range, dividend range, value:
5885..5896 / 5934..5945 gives 1.28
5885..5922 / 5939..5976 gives 1.11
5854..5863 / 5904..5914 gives 1.02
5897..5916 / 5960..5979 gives 1.04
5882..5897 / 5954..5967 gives 1.21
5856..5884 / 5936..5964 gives 1.03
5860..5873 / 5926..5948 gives 1.02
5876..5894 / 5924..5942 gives 1.16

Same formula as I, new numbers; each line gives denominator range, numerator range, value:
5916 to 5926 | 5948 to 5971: 1.03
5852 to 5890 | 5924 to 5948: 1.08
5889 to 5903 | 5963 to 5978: 1.25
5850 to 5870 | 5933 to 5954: 1.04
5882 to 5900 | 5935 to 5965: 1.26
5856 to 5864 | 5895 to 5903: 0.88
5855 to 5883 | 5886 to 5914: 0.91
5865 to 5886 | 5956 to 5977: 1.05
